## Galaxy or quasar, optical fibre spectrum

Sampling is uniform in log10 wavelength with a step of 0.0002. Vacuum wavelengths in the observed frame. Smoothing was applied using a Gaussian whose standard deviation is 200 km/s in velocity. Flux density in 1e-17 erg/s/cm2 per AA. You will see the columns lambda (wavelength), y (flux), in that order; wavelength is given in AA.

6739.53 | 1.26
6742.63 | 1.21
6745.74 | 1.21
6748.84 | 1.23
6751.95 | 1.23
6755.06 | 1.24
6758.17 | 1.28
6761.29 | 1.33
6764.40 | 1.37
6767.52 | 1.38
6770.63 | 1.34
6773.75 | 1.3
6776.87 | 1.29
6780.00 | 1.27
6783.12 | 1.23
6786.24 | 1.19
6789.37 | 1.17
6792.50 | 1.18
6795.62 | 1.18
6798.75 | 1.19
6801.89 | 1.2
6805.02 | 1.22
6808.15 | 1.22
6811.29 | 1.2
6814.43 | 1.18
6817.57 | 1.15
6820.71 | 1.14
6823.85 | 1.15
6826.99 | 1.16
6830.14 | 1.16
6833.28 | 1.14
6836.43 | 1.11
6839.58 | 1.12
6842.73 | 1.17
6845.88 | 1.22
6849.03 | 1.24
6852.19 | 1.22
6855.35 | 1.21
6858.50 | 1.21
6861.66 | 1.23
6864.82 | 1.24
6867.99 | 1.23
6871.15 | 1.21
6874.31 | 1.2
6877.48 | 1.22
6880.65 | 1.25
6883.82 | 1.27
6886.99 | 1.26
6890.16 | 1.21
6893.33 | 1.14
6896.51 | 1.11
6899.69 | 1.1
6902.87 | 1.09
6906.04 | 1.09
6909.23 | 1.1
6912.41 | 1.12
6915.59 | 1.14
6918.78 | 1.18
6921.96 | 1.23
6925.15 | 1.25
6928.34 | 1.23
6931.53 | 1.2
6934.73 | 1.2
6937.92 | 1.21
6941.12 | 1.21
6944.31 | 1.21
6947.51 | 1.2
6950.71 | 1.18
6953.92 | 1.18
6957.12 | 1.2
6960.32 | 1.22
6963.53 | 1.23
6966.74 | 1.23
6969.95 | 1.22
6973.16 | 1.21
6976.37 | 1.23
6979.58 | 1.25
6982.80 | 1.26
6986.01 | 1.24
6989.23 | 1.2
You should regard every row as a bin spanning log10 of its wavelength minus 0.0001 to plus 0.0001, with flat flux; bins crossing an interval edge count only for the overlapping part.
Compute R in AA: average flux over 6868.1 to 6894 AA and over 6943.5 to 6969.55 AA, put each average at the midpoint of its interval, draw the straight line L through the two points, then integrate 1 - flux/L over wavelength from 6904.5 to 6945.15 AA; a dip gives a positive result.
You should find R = 1.1 AA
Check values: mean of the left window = 1.22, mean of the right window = 1.21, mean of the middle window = 1.18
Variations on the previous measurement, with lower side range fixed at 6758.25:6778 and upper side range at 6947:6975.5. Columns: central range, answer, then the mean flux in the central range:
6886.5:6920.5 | 3.0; 1.14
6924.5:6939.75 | 0.1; 1.22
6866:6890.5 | 0.6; 1.23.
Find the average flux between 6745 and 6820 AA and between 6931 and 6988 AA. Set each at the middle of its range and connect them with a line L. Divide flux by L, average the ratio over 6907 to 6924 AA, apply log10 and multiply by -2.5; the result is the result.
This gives 0.06 mag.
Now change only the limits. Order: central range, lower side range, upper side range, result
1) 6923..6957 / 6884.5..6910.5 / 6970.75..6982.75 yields -0.01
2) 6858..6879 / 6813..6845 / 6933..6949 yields -0.05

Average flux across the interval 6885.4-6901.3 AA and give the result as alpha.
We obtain 1.16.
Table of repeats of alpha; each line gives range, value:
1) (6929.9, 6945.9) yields 1.21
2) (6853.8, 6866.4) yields 1.22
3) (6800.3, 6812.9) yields 1.21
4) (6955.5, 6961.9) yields 1.21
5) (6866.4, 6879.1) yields 1.21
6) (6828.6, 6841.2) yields 1.13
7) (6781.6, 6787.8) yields 1.21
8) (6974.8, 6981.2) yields 1.24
